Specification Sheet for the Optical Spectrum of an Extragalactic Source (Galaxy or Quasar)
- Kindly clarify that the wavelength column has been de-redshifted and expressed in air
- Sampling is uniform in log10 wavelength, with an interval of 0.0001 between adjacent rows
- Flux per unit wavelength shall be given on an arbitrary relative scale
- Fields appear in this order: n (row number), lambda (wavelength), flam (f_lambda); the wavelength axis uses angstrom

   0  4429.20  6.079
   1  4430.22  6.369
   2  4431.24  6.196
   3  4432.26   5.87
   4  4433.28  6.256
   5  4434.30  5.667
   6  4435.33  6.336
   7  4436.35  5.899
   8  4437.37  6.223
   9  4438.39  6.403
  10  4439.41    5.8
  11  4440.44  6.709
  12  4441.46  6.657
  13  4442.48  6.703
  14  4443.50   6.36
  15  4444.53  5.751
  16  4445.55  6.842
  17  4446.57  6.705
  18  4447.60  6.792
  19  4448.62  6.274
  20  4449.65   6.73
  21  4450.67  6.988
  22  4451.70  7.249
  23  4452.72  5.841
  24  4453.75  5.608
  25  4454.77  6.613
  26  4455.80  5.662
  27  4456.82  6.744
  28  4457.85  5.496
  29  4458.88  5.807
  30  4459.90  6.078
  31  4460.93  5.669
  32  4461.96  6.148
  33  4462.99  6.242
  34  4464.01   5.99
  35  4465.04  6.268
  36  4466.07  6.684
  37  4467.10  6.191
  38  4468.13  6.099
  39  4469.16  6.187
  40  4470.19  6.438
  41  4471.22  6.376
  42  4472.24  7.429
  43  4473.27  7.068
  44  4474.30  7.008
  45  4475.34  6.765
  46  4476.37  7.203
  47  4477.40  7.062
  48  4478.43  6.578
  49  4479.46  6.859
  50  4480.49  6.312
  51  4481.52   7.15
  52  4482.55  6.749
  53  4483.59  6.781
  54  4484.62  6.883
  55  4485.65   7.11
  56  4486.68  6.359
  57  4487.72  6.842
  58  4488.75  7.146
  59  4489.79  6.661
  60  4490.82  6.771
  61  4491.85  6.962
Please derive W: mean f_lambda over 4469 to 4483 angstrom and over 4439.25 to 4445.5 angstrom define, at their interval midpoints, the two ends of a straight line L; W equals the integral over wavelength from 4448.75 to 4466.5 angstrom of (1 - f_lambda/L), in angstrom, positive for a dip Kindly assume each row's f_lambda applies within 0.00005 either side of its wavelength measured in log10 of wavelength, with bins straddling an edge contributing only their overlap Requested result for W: 1.0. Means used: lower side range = 6.4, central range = 6.22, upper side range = 6.82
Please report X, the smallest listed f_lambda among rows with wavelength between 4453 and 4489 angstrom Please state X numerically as 5.496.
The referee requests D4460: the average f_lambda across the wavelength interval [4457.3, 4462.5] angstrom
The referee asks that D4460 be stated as 5.84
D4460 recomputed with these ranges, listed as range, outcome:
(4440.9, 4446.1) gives 6.48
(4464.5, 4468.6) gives 6.3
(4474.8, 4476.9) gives 6.96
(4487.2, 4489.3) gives 6.97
